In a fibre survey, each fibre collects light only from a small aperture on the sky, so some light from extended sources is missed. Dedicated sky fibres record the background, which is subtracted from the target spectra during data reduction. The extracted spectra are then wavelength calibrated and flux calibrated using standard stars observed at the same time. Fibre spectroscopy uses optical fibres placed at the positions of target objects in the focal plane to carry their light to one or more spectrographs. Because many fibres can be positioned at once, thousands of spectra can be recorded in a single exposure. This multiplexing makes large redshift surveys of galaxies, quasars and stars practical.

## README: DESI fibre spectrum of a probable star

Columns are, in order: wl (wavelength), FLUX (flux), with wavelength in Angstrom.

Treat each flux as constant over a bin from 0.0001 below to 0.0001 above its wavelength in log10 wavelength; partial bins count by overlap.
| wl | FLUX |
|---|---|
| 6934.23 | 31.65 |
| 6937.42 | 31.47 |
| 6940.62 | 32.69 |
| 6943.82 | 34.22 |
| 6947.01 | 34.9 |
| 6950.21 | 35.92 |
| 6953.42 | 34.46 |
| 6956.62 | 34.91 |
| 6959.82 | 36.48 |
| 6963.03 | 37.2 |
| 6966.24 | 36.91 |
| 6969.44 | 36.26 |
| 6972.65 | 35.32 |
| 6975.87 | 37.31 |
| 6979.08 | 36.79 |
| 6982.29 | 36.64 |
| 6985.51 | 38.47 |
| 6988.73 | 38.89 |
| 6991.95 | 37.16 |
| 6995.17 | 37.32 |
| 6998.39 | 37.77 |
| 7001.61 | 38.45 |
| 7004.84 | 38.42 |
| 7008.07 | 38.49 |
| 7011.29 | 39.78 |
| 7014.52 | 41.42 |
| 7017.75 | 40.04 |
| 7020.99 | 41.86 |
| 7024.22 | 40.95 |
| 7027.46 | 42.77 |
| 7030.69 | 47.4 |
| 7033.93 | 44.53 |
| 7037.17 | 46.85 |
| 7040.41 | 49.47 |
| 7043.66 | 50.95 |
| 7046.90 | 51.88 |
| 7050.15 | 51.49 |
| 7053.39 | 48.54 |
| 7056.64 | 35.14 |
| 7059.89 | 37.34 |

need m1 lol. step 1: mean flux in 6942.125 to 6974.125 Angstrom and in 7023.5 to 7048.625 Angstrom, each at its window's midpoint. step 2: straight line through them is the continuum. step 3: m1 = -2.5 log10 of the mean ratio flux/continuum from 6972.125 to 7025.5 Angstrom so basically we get 0.081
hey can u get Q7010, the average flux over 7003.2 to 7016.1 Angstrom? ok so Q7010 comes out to 39.5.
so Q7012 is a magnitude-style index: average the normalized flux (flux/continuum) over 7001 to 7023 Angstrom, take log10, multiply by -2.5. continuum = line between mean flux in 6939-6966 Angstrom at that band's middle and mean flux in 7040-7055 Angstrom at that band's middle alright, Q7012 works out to 0.13 mag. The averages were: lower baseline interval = 35.2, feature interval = 39.9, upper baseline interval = 50.6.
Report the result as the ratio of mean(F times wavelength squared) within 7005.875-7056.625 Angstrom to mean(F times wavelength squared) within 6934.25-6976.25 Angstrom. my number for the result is 1.30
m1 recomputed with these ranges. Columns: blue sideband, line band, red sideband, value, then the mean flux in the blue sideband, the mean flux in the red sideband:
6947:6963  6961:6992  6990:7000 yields -0.01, 35.5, 37.5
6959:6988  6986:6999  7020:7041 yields 0.05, 36.9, 44.7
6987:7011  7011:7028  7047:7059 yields 0.00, 38.2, 45.5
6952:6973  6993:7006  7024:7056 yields 0.10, 36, 47.4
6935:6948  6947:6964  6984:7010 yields -0.04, 33.2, 38.1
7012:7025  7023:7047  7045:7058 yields -0.06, 41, 47.1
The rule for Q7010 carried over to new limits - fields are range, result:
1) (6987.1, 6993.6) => 38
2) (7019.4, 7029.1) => 41.9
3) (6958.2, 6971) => 36.7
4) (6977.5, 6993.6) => 37.6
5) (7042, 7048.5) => 51.4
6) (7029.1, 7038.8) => 46.3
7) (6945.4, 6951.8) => 35.5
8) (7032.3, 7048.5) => 48.7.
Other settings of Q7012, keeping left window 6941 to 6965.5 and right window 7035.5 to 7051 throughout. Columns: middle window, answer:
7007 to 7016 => 0.124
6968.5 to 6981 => 0.070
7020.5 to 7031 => 0.103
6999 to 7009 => 0.139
